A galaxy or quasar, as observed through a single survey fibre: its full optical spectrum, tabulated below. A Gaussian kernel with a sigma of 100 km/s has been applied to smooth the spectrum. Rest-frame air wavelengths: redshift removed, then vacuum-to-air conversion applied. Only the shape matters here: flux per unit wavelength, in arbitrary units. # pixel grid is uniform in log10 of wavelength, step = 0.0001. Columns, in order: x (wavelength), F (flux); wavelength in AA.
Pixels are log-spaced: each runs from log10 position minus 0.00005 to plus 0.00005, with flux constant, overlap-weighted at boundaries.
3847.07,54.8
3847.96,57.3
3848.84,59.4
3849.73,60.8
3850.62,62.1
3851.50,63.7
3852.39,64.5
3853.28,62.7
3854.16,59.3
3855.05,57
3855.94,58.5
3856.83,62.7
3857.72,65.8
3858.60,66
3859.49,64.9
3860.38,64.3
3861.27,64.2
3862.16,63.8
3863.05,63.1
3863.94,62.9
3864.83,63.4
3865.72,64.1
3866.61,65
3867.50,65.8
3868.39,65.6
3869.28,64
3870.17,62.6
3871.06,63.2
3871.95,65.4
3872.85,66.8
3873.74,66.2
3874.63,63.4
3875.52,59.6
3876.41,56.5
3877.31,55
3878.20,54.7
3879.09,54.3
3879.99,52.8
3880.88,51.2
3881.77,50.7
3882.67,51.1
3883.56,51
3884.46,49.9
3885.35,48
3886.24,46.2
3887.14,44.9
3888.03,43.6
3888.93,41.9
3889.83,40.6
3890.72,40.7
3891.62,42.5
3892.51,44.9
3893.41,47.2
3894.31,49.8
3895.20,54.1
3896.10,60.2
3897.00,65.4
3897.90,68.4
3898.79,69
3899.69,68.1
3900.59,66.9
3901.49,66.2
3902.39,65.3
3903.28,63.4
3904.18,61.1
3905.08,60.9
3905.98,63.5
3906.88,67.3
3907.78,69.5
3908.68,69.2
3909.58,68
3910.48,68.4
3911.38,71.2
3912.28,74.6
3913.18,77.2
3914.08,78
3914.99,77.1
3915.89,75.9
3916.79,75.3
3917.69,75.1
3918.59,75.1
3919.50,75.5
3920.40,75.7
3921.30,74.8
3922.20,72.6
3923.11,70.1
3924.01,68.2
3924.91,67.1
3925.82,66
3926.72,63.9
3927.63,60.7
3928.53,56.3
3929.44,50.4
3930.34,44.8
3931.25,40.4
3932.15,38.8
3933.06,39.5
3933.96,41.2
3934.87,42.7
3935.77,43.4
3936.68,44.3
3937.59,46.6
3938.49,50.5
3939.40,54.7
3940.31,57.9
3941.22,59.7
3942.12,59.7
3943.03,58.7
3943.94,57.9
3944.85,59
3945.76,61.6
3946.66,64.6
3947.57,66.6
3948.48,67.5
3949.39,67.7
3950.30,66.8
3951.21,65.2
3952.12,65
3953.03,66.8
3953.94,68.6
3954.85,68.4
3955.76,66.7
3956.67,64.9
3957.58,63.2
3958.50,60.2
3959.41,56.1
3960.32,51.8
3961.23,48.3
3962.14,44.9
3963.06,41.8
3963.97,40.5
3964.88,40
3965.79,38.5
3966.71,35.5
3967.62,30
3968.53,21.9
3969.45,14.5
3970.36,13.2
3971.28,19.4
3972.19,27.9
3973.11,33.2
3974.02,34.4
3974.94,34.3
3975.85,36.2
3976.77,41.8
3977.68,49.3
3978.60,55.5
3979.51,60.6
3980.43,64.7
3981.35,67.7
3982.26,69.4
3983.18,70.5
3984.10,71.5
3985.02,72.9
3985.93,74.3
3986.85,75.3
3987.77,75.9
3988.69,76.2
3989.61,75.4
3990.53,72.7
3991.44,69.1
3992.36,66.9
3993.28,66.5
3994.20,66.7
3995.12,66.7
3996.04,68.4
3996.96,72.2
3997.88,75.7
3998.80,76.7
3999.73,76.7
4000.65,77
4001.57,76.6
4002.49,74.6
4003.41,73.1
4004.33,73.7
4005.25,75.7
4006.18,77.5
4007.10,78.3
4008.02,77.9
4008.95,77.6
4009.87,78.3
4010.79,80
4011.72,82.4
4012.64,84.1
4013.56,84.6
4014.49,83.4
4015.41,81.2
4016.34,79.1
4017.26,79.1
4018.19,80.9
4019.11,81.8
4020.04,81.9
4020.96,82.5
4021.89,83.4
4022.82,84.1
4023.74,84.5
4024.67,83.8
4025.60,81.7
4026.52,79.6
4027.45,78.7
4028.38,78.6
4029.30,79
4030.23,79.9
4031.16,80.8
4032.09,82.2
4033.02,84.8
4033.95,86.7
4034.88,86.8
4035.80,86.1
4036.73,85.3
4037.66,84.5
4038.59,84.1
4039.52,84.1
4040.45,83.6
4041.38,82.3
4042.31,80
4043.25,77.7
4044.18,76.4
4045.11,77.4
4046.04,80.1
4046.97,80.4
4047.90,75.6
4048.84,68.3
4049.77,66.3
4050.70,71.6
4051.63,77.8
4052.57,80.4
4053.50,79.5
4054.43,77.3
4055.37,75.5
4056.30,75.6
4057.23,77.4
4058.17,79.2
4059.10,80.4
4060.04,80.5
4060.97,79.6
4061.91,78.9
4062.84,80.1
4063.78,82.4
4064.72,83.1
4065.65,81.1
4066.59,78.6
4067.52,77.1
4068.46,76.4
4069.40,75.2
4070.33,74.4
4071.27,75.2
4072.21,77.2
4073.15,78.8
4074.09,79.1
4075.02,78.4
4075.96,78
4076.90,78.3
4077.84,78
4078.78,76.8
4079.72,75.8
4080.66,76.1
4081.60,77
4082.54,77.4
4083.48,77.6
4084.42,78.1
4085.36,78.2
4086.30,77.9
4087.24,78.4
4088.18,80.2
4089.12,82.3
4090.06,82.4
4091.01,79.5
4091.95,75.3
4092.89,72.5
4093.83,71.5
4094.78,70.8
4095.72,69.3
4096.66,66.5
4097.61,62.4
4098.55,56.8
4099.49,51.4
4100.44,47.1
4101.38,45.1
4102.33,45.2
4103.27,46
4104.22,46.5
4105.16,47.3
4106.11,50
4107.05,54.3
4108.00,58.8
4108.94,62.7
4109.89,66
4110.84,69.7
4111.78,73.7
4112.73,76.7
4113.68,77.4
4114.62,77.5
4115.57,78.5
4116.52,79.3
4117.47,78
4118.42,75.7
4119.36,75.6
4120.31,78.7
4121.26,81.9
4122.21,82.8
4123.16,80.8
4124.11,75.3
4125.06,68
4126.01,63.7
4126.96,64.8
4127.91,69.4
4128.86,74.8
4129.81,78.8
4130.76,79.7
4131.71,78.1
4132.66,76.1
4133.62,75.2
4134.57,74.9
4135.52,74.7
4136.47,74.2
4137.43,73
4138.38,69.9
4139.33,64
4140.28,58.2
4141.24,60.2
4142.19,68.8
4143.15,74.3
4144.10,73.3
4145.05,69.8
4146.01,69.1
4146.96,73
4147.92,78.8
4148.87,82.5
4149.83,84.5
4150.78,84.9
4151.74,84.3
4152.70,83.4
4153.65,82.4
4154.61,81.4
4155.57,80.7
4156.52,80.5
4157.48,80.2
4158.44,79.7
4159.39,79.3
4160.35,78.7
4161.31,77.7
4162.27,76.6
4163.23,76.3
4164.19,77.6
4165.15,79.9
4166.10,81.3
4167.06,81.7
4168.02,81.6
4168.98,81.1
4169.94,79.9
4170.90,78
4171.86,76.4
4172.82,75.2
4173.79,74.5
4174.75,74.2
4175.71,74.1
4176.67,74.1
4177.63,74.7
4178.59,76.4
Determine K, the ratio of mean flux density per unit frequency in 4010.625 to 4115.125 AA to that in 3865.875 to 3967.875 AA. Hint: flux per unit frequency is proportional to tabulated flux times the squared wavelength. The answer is 1.38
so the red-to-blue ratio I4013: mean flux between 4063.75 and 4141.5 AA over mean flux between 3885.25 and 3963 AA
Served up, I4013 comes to 1.2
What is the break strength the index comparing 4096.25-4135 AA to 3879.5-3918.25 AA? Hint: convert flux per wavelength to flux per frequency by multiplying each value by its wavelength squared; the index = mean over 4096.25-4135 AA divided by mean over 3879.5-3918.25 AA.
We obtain 1.26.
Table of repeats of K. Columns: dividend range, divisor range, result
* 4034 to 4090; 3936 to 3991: 1.52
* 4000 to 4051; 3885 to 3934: 1.39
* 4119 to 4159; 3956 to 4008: 1.40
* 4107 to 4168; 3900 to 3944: 1.35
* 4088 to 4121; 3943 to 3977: 1.46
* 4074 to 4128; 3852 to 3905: 1.35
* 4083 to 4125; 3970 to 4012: 1.13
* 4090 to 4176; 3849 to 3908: 1.40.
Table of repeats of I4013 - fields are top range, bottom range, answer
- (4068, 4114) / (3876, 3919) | 1.16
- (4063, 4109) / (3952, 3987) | 1.41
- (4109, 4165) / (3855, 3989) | 1.31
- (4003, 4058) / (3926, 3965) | 1.44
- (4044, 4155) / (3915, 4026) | 1.17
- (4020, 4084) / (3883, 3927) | 1.26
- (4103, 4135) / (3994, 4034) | 0.90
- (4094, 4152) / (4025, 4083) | 0.88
